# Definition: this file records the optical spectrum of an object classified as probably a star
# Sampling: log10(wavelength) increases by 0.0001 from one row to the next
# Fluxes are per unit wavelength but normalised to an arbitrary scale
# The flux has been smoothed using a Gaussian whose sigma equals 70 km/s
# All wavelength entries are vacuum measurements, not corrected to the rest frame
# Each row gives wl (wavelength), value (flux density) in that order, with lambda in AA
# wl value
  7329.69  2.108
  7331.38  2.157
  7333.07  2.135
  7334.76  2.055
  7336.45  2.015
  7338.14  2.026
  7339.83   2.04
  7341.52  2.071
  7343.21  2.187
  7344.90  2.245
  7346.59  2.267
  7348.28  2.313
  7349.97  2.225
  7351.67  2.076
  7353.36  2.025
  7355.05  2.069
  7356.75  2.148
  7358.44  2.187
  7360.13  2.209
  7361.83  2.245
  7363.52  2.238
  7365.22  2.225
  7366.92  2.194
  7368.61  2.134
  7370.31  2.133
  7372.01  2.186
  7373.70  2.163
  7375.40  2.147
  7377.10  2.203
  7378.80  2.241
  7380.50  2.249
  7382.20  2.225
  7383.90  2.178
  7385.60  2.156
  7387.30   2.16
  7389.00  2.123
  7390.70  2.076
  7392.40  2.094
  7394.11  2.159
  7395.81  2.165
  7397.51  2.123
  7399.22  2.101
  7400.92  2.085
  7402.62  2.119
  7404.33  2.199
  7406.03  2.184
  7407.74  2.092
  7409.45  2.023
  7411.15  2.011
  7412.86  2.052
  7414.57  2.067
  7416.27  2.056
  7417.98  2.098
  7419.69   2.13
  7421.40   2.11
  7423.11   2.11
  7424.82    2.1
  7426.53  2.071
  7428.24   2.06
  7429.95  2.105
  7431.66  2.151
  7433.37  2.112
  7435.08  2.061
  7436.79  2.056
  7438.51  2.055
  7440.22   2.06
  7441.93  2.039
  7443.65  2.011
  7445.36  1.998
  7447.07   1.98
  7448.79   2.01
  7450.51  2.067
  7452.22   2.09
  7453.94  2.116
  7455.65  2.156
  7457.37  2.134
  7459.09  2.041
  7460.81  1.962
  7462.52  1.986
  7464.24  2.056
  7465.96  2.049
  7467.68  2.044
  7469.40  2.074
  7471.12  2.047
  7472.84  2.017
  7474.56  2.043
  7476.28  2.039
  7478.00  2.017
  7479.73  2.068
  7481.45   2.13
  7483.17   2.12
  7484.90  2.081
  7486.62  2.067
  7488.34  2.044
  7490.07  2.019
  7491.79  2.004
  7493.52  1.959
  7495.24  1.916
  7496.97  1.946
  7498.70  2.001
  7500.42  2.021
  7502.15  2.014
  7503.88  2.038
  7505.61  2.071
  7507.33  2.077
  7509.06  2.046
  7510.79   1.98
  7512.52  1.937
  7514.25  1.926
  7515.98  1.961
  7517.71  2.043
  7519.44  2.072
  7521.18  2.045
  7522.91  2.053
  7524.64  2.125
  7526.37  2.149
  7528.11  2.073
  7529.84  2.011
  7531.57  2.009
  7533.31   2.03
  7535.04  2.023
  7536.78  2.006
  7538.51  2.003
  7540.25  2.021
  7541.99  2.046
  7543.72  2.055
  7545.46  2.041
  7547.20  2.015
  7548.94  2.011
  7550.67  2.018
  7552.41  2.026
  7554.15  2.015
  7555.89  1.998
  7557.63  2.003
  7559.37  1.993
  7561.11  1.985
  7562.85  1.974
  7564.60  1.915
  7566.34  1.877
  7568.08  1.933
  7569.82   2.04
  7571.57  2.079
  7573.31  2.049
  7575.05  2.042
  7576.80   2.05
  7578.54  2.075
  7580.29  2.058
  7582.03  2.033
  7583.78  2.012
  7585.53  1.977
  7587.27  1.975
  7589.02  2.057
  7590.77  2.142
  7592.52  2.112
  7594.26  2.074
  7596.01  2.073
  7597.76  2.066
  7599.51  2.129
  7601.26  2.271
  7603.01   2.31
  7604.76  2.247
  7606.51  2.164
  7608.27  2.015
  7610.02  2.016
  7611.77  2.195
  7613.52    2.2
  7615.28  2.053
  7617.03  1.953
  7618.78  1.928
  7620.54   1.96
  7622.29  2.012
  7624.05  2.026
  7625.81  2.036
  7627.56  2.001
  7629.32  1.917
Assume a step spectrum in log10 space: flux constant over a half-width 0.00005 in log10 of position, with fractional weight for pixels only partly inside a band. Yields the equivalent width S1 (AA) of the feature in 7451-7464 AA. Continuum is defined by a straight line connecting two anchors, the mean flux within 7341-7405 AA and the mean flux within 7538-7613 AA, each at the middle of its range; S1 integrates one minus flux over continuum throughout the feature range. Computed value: 0.31 AA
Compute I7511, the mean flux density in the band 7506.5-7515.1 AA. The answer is 1.99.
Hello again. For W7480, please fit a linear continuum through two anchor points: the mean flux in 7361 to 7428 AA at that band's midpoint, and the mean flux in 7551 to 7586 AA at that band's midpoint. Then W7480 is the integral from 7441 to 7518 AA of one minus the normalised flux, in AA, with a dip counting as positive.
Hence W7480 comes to 1.6 AA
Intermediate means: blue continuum 2.14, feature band 2.03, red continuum 2.01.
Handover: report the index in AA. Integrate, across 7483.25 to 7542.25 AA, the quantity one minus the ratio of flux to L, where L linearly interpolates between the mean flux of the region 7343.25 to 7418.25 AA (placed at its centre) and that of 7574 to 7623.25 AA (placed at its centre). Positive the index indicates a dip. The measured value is 2.31 AA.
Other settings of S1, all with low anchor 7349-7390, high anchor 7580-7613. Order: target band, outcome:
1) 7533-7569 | 2.0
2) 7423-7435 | 0.3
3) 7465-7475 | 0.4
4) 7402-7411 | 0.2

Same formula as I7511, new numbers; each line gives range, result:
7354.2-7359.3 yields 2.14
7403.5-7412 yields 2.1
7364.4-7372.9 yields 2.18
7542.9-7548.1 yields 2.03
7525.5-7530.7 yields 2.08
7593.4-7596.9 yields 2.07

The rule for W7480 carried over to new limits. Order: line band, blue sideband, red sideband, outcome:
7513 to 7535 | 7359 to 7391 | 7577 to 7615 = 0.9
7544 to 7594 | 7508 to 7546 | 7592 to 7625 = 1.1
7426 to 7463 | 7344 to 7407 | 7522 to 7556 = 0.9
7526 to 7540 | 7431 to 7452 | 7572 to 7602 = 0.2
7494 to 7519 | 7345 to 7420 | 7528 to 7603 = 0.9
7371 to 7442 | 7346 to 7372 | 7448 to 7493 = 0.3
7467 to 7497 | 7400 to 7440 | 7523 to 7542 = 0.4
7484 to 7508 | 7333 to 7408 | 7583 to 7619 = 1.2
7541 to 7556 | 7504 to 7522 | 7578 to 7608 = 0.2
